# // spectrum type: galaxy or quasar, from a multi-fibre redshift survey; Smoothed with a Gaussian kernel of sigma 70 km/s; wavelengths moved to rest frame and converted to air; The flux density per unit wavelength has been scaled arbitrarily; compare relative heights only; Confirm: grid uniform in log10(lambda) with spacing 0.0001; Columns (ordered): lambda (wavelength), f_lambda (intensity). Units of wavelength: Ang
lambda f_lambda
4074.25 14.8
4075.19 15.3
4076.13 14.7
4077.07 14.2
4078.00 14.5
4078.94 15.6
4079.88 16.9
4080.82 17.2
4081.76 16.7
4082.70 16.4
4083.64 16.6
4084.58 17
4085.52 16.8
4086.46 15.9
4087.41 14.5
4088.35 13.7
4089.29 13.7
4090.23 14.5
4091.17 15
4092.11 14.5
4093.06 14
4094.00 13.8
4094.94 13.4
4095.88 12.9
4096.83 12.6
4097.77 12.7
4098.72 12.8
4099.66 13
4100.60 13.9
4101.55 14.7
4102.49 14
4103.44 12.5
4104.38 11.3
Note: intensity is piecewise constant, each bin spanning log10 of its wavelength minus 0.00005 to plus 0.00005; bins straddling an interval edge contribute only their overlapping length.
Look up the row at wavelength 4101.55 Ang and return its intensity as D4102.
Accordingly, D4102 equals 14.7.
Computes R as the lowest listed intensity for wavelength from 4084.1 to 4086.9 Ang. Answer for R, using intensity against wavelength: 15.9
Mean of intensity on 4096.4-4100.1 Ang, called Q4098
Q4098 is 12.8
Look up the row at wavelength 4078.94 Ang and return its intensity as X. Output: 15.6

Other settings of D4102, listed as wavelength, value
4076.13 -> 14.7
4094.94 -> 13.4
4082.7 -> 16.4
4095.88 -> 12.9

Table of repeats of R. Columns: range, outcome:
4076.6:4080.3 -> 14.2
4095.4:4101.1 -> 12.6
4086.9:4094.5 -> 13.7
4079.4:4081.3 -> 16.9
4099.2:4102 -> 13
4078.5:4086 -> 15.6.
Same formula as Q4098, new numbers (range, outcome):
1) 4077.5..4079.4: 15.1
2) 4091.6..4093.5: 14.2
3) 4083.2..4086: 16.8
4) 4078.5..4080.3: 16.2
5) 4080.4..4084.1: 16.7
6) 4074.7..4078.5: 14.7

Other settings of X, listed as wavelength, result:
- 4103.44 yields 12.5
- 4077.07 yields 14.2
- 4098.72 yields 12.8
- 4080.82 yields 17.2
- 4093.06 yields 14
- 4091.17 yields 15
